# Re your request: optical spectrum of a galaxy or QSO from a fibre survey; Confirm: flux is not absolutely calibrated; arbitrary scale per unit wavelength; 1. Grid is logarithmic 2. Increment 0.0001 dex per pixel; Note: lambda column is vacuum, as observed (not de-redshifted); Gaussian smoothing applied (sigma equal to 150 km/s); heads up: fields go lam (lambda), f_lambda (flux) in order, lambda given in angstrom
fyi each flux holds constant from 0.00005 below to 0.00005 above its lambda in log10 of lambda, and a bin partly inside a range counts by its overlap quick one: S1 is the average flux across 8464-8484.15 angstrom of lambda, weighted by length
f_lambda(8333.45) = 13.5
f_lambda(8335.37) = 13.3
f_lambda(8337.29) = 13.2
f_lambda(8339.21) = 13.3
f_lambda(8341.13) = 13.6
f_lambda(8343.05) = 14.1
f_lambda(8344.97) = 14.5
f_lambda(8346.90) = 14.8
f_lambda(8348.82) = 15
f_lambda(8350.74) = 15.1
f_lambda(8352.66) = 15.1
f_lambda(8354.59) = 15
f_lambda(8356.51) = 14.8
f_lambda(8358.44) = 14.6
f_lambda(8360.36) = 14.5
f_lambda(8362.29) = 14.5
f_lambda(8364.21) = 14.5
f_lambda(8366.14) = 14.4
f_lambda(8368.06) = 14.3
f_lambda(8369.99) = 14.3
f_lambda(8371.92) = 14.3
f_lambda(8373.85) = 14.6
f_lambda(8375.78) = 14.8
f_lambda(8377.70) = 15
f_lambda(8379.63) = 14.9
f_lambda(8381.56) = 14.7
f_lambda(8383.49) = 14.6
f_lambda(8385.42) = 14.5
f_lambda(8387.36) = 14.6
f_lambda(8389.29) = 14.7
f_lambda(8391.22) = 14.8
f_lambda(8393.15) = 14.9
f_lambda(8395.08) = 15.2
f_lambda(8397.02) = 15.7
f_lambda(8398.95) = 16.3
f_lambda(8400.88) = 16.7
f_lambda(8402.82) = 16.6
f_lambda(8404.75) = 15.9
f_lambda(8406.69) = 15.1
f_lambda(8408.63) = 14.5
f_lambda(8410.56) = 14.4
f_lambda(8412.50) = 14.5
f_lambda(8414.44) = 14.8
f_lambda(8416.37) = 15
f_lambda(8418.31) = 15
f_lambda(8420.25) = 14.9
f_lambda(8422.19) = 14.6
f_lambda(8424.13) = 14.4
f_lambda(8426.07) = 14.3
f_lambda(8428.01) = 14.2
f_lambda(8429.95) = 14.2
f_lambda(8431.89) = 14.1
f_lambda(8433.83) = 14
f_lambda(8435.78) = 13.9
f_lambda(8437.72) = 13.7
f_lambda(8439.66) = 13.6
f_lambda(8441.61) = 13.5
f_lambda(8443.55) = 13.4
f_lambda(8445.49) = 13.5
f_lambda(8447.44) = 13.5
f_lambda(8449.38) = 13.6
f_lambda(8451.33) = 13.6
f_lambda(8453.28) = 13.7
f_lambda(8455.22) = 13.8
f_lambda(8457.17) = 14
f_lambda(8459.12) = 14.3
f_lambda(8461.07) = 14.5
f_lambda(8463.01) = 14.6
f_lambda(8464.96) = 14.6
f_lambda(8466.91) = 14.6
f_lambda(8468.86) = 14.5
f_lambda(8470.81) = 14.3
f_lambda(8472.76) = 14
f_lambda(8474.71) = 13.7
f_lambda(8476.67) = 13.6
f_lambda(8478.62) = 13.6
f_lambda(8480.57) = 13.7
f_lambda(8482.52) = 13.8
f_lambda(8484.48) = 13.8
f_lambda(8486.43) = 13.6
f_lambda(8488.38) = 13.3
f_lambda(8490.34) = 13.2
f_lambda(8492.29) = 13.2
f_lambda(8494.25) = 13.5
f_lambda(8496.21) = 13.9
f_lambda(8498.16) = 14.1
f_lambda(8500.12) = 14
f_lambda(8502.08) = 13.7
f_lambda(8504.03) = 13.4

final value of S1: 14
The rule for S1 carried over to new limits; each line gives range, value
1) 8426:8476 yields 14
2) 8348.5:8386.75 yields 14.7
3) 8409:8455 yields 14.1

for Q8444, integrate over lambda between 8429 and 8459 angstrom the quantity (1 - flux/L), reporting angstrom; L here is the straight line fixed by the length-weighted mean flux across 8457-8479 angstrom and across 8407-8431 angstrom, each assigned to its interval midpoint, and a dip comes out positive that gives 1.3 angstrom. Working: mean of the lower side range 14.6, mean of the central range 13.8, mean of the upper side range 14.2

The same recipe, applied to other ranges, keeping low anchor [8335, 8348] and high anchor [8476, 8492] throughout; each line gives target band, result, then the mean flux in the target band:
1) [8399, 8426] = -2.77 angstrom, 15.1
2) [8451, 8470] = -0.88 angstrom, 14.2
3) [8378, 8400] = -1.98 angstrom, 15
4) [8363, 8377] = -0.68 angstrom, 14.5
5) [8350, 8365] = -1.01 angstrom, 14.8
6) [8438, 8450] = 0.11 angstrom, 13.5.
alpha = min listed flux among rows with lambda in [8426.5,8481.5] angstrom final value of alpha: 13.4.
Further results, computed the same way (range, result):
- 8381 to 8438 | 13.7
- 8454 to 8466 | 13.8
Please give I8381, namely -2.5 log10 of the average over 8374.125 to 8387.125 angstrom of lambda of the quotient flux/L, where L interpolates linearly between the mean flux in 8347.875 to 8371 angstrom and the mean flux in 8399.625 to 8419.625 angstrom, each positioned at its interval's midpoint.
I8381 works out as 0.01 mag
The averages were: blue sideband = 14.7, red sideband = 15.3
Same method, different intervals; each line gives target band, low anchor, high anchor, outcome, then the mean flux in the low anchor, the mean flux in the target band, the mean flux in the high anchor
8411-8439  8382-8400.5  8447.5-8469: 0.02 mag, 15.1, 14.4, 14.1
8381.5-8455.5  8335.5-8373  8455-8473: -0.01 mag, 14.4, 14.5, 14.4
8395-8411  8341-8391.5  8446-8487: -0.09 mag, 14.6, 15.7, 14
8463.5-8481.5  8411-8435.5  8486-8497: -0.03 mag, 14.5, 14.1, 13.4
